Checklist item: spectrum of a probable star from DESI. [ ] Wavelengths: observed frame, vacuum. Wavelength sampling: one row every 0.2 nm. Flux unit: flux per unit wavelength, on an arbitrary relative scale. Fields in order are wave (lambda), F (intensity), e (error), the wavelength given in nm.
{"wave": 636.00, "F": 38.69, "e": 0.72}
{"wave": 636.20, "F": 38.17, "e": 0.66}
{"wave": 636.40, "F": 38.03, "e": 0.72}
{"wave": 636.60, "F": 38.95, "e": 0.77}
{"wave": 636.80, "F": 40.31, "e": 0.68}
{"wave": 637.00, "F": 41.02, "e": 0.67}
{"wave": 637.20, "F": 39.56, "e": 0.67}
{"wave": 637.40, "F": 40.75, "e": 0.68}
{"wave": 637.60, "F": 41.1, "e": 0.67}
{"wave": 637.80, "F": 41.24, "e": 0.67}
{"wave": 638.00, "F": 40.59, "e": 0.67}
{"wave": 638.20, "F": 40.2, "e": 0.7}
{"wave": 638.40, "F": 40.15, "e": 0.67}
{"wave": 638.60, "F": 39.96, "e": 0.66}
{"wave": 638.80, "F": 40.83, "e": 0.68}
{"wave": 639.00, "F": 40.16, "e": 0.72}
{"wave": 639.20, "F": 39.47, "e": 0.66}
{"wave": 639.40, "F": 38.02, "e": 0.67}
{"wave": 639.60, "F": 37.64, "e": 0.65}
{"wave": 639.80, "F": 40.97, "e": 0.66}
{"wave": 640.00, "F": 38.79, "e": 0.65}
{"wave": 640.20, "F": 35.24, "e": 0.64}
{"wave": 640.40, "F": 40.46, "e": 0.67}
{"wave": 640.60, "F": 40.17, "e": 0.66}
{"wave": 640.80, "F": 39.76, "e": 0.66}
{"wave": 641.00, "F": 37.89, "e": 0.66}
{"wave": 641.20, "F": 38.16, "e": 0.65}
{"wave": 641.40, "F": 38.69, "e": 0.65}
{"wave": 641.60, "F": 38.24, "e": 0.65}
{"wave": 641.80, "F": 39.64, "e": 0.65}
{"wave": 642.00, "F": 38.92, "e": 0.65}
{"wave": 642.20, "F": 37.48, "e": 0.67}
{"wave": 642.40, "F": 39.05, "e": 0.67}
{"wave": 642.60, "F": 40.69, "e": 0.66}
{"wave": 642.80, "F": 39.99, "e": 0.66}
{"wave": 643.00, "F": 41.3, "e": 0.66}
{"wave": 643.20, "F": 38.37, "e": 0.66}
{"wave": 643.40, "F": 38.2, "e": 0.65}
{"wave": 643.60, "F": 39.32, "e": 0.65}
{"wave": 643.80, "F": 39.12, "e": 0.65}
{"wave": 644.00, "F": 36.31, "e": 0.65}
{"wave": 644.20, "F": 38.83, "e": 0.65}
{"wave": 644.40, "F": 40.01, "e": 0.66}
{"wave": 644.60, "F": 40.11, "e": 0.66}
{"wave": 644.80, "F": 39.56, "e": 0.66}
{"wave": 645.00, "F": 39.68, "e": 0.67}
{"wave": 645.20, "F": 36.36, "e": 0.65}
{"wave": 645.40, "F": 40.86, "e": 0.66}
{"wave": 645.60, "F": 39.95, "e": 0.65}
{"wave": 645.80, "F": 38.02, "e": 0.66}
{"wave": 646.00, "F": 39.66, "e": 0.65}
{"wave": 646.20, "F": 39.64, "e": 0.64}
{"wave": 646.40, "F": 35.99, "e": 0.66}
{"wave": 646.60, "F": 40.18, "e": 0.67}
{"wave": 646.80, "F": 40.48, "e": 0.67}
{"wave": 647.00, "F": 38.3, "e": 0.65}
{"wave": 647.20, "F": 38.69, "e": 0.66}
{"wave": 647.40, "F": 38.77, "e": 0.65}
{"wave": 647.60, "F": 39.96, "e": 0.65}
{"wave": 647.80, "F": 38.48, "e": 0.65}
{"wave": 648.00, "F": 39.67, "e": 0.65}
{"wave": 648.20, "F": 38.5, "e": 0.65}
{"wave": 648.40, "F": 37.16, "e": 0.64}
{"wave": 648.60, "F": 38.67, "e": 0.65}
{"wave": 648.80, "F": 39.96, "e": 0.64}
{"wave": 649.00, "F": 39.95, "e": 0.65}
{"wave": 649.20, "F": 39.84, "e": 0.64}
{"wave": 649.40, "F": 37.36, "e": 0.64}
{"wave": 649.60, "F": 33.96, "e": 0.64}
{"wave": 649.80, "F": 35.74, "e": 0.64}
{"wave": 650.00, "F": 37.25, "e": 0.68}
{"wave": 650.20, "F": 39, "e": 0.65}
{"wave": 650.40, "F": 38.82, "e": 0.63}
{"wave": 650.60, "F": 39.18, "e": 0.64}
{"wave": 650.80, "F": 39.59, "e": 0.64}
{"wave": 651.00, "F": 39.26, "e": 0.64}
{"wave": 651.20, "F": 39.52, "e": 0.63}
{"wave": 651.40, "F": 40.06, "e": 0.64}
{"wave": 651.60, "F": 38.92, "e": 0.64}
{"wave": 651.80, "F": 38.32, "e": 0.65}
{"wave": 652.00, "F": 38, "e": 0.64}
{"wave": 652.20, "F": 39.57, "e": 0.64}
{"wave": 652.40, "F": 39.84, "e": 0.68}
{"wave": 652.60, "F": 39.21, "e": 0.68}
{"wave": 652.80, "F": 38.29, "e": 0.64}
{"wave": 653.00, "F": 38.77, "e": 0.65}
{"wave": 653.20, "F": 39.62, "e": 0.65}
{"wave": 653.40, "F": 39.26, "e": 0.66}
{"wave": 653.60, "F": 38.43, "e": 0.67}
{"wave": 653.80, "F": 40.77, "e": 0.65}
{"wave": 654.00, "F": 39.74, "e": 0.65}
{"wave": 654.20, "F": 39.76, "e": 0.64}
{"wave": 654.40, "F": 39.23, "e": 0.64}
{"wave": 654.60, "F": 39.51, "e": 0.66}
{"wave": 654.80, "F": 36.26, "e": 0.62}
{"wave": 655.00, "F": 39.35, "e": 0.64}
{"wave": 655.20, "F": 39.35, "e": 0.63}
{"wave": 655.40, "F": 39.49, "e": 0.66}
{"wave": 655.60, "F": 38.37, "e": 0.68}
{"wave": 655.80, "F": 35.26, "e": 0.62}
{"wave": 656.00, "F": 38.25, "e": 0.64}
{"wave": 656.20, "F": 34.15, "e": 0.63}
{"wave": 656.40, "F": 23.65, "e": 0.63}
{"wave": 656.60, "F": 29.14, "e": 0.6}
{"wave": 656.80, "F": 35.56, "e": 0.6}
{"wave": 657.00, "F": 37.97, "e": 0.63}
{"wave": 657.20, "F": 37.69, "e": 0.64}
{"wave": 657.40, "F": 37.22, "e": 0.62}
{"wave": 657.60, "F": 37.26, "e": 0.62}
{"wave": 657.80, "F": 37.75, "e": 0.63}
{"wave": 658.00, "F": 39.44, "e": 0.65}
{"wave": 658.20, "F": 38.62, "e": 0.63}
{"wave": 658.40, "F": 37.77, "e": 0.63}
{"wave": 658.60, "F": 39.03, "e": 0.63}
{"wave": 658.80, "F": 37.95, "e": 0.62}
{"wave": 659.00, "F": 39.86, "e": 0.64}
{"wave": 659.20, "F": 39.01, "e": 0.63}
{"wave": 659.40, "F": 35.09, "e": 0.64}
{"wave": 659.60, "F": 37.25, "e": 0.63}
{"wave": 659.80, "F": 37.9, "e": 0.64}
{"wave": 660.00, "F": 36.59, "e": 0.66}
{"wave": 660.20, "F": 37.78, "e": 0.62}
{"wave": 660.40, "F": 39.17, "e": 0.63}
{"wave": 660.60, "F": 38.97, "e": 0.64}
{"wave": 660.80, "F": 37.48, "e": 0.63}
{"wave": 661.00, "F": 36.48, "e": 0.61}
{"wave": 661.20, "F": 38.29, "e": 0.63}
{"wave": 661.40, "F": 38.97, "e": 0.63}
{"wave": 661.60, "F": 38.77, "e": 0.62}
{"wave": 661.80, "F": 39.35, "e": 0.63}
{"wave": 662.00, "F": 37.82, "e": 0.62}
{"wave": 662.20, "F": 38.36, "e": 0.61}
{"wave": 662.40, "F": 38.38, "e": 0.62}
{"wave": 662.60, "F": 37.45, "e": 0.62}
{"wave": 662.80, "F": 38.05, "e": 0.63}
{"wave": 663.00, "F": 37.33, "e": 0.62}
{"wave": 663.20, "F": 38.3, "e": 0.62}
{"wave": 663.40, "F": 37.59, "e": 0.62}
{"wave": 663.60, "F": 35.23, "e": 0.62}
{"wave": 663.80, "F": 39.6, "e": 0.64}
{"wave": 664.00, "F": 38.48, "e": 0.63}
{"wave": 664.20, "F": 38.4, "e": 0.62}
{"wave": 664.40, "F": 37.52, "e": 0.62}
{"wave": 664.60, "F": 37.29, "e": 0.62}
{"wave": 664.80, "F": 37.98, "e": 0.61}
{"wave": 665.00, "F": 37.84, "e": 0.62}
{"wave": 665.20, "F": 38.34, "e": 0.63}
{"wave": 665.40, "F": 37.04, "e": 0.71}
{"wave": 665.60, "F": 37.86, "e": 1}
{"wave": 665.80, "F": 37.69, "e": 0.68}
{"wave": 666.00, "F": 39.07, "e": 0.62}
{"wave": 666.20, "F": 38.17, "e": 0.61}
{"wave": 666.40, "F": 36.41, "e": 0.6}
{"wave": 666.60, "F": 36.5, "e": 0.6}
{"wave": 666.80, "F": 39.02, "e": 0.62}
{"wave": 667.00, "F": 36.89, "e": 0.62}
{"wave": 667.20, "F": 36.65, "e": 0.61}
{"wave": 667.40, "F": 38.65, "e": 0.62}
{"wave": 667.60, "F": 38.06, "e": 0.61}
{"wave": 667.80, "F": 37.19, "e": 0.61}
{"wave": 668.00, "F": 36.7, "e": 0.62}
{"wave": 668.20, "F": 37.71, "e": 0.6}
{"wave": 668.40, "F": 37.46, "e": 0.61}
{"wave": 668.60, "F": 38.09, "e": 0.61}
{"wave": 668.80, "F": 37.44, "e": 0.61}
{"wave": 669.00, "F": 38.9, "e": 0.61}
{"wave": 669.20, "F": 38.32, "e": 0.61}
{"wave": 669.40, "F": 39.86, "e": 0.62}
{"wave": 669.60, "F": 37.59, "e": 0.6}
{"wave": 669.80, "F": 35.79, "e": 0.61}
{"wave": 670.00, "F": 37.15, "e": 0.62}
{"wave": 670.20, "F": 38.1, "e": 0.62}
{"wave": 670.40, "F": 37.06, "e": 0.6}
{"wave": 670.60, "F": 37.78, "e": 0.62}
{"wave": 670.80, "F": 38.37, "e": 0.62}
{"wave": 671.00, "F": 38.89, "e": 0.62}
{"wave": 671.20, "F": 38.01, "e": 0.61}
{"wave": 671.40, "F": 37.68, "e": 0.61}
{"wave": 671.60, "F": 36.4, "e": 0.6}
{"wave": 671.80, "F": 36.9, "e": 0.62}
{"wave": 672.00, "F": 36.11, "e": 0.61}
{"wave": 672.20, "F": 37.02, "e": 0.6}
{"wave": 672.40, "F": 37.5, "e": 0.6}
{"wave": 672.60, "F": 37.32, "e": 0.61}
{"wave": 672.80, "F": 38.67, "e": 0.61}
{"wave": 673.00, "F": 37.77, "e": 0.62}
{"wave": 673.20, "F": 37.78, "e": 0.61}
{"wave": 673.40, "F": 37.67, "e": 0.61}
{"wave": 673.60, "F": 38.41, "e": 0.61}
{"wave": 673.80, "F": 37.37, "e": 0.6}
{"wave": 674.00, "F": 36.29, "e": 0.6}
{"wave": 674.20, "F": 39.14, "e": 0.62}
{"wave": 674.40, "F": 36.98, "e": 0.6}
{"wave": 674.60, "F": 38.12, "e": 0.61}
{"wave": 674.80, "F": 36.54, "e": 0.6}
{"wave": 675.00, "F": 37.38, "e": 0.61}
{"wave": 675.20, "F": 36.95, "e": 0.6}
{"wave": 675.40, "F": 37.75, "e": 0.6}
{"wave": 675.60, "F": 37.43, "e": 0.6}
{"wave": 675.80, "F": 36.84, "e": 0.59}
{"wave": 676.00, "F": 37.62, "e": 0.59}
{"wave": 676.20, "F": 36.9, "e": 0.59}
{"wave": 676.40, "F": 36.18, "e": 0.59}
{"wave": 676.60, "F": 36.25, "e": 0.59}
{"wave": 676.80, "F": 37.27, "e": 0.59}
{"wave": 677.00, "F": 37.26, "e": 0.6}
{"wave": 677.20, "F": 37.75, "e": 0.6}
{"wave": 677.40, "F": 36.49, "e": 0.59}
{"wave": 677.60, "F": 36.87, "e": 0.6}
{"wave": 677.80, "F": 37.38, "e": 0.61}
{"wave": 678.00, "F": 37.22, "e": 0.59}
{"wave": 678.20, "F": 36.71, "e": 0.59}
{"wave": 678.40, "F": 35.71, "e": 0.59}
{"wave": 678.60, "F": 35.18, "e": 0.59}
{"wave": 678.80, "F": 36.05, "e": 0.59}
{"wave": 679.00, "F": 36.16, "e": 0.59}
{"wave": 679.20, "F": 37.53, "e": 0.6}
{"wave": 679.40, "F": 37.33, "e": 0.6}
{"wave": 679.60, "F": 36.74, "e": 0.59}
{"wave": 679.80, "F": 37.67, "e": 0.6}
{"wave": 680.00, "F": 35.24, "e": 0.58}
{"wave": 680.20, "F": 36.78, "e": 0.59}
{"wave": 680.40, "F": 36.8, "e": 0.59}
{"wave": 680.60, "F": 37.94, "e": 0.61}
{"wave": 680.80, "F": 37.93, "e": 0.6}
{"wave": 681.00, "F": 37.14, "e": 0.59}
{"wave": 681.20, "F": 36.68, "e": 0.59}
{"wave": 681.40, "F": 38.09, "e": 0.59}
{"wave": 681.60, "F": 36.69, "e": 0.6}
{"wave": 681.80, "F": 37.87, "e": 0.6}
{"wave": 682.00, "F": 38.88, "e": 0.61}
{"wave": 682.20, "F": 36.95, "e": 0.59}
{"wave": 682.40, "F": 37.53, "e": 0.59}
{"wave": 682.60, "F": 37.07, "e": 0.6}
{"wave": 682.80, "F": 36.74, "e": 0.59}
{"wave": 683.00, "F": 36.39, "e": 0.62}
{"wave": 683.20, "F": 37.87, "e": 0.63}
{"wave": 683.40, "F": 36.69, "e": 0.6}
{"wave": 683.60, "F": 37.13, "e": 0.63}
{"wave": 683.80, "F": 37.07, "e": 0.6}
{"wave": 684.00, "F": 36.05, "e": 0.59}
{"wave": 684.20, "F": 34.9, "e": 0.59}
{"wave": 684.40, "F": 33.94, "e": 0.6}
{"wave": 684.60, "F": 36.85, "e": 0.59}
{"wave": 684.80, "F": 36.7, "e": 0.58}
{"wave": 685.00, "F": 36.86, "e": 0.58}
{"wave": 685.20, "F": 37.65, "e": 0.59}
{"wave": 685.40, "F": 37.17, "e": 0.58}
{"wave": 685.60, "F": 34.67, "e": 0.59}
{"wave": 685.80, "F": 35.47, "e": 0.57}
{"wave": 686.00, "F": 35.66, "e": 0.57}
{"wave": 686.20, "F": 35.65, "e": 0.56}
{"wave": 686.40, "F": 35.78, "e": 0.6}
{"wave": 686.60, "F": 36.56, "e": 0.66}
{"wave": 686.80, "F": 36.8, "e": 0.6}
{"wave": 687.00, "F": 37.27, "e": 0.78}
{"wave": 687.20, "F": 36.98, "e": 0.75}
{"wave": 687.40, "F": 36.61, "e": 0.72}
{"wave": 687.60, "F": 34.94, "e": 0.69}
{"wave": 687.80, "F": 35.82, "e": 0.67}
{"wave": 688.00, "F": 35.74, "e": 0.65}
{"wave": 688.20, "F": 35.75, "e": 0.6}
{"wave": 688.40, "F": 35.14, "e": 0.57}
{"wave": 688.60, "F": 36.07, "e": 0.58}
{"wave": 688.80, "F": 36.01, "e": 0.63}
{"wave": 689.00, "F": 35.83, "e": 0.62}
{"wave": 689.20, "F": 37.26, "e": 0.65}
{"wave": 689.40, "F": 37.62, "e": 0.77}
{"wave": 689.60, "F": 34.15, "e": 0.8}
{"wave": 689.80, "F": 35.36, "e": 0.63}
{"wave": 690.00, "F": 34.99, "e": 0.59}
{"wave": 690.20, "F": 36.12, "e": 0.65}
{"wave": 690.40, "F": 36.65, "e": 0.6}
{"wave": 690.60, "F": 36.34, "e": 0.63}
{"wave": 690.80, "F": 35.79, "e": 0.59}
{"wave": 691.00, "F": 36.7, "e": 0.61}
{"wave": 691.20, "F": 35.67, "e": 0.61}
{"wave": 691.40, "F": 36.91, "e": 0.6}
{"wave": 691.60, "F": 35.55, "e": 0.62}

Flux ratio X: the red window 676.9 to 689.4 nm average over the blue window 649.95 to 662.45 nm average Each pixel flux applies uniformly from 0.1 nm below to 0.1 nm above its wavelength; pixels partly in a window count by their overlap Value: 0.96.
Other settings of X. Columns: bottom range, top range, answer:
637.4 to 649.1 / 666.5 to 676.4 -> 0.96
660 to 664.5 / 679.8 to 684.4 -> 0.97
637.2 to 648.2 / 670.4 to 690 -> 0.94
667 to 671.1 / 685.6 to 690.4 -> 0.95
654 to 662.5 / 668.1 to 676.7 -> 1.00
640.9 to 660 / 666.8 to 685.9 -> 0.97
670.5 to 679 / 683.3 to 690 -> 0.97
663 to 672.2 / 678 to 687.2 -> 0.97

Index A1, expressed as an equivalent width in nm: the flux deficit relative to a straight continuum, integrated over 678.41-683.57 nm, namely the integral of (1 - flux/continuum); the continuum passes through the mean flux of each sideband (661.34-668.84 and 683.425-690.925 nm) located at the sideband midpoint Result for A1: -0.06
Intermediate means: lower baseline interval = 37.8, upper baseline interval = 36.1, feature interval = 37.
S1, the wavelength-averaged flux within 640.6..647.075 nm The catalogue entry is 39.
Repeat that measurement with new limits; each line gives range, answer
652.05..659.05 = 37.7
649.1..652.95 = 38.5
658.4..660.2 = 37.8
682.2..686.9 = 36.4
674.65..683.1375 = 37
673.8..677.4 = 37.2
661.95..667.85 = 37.8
